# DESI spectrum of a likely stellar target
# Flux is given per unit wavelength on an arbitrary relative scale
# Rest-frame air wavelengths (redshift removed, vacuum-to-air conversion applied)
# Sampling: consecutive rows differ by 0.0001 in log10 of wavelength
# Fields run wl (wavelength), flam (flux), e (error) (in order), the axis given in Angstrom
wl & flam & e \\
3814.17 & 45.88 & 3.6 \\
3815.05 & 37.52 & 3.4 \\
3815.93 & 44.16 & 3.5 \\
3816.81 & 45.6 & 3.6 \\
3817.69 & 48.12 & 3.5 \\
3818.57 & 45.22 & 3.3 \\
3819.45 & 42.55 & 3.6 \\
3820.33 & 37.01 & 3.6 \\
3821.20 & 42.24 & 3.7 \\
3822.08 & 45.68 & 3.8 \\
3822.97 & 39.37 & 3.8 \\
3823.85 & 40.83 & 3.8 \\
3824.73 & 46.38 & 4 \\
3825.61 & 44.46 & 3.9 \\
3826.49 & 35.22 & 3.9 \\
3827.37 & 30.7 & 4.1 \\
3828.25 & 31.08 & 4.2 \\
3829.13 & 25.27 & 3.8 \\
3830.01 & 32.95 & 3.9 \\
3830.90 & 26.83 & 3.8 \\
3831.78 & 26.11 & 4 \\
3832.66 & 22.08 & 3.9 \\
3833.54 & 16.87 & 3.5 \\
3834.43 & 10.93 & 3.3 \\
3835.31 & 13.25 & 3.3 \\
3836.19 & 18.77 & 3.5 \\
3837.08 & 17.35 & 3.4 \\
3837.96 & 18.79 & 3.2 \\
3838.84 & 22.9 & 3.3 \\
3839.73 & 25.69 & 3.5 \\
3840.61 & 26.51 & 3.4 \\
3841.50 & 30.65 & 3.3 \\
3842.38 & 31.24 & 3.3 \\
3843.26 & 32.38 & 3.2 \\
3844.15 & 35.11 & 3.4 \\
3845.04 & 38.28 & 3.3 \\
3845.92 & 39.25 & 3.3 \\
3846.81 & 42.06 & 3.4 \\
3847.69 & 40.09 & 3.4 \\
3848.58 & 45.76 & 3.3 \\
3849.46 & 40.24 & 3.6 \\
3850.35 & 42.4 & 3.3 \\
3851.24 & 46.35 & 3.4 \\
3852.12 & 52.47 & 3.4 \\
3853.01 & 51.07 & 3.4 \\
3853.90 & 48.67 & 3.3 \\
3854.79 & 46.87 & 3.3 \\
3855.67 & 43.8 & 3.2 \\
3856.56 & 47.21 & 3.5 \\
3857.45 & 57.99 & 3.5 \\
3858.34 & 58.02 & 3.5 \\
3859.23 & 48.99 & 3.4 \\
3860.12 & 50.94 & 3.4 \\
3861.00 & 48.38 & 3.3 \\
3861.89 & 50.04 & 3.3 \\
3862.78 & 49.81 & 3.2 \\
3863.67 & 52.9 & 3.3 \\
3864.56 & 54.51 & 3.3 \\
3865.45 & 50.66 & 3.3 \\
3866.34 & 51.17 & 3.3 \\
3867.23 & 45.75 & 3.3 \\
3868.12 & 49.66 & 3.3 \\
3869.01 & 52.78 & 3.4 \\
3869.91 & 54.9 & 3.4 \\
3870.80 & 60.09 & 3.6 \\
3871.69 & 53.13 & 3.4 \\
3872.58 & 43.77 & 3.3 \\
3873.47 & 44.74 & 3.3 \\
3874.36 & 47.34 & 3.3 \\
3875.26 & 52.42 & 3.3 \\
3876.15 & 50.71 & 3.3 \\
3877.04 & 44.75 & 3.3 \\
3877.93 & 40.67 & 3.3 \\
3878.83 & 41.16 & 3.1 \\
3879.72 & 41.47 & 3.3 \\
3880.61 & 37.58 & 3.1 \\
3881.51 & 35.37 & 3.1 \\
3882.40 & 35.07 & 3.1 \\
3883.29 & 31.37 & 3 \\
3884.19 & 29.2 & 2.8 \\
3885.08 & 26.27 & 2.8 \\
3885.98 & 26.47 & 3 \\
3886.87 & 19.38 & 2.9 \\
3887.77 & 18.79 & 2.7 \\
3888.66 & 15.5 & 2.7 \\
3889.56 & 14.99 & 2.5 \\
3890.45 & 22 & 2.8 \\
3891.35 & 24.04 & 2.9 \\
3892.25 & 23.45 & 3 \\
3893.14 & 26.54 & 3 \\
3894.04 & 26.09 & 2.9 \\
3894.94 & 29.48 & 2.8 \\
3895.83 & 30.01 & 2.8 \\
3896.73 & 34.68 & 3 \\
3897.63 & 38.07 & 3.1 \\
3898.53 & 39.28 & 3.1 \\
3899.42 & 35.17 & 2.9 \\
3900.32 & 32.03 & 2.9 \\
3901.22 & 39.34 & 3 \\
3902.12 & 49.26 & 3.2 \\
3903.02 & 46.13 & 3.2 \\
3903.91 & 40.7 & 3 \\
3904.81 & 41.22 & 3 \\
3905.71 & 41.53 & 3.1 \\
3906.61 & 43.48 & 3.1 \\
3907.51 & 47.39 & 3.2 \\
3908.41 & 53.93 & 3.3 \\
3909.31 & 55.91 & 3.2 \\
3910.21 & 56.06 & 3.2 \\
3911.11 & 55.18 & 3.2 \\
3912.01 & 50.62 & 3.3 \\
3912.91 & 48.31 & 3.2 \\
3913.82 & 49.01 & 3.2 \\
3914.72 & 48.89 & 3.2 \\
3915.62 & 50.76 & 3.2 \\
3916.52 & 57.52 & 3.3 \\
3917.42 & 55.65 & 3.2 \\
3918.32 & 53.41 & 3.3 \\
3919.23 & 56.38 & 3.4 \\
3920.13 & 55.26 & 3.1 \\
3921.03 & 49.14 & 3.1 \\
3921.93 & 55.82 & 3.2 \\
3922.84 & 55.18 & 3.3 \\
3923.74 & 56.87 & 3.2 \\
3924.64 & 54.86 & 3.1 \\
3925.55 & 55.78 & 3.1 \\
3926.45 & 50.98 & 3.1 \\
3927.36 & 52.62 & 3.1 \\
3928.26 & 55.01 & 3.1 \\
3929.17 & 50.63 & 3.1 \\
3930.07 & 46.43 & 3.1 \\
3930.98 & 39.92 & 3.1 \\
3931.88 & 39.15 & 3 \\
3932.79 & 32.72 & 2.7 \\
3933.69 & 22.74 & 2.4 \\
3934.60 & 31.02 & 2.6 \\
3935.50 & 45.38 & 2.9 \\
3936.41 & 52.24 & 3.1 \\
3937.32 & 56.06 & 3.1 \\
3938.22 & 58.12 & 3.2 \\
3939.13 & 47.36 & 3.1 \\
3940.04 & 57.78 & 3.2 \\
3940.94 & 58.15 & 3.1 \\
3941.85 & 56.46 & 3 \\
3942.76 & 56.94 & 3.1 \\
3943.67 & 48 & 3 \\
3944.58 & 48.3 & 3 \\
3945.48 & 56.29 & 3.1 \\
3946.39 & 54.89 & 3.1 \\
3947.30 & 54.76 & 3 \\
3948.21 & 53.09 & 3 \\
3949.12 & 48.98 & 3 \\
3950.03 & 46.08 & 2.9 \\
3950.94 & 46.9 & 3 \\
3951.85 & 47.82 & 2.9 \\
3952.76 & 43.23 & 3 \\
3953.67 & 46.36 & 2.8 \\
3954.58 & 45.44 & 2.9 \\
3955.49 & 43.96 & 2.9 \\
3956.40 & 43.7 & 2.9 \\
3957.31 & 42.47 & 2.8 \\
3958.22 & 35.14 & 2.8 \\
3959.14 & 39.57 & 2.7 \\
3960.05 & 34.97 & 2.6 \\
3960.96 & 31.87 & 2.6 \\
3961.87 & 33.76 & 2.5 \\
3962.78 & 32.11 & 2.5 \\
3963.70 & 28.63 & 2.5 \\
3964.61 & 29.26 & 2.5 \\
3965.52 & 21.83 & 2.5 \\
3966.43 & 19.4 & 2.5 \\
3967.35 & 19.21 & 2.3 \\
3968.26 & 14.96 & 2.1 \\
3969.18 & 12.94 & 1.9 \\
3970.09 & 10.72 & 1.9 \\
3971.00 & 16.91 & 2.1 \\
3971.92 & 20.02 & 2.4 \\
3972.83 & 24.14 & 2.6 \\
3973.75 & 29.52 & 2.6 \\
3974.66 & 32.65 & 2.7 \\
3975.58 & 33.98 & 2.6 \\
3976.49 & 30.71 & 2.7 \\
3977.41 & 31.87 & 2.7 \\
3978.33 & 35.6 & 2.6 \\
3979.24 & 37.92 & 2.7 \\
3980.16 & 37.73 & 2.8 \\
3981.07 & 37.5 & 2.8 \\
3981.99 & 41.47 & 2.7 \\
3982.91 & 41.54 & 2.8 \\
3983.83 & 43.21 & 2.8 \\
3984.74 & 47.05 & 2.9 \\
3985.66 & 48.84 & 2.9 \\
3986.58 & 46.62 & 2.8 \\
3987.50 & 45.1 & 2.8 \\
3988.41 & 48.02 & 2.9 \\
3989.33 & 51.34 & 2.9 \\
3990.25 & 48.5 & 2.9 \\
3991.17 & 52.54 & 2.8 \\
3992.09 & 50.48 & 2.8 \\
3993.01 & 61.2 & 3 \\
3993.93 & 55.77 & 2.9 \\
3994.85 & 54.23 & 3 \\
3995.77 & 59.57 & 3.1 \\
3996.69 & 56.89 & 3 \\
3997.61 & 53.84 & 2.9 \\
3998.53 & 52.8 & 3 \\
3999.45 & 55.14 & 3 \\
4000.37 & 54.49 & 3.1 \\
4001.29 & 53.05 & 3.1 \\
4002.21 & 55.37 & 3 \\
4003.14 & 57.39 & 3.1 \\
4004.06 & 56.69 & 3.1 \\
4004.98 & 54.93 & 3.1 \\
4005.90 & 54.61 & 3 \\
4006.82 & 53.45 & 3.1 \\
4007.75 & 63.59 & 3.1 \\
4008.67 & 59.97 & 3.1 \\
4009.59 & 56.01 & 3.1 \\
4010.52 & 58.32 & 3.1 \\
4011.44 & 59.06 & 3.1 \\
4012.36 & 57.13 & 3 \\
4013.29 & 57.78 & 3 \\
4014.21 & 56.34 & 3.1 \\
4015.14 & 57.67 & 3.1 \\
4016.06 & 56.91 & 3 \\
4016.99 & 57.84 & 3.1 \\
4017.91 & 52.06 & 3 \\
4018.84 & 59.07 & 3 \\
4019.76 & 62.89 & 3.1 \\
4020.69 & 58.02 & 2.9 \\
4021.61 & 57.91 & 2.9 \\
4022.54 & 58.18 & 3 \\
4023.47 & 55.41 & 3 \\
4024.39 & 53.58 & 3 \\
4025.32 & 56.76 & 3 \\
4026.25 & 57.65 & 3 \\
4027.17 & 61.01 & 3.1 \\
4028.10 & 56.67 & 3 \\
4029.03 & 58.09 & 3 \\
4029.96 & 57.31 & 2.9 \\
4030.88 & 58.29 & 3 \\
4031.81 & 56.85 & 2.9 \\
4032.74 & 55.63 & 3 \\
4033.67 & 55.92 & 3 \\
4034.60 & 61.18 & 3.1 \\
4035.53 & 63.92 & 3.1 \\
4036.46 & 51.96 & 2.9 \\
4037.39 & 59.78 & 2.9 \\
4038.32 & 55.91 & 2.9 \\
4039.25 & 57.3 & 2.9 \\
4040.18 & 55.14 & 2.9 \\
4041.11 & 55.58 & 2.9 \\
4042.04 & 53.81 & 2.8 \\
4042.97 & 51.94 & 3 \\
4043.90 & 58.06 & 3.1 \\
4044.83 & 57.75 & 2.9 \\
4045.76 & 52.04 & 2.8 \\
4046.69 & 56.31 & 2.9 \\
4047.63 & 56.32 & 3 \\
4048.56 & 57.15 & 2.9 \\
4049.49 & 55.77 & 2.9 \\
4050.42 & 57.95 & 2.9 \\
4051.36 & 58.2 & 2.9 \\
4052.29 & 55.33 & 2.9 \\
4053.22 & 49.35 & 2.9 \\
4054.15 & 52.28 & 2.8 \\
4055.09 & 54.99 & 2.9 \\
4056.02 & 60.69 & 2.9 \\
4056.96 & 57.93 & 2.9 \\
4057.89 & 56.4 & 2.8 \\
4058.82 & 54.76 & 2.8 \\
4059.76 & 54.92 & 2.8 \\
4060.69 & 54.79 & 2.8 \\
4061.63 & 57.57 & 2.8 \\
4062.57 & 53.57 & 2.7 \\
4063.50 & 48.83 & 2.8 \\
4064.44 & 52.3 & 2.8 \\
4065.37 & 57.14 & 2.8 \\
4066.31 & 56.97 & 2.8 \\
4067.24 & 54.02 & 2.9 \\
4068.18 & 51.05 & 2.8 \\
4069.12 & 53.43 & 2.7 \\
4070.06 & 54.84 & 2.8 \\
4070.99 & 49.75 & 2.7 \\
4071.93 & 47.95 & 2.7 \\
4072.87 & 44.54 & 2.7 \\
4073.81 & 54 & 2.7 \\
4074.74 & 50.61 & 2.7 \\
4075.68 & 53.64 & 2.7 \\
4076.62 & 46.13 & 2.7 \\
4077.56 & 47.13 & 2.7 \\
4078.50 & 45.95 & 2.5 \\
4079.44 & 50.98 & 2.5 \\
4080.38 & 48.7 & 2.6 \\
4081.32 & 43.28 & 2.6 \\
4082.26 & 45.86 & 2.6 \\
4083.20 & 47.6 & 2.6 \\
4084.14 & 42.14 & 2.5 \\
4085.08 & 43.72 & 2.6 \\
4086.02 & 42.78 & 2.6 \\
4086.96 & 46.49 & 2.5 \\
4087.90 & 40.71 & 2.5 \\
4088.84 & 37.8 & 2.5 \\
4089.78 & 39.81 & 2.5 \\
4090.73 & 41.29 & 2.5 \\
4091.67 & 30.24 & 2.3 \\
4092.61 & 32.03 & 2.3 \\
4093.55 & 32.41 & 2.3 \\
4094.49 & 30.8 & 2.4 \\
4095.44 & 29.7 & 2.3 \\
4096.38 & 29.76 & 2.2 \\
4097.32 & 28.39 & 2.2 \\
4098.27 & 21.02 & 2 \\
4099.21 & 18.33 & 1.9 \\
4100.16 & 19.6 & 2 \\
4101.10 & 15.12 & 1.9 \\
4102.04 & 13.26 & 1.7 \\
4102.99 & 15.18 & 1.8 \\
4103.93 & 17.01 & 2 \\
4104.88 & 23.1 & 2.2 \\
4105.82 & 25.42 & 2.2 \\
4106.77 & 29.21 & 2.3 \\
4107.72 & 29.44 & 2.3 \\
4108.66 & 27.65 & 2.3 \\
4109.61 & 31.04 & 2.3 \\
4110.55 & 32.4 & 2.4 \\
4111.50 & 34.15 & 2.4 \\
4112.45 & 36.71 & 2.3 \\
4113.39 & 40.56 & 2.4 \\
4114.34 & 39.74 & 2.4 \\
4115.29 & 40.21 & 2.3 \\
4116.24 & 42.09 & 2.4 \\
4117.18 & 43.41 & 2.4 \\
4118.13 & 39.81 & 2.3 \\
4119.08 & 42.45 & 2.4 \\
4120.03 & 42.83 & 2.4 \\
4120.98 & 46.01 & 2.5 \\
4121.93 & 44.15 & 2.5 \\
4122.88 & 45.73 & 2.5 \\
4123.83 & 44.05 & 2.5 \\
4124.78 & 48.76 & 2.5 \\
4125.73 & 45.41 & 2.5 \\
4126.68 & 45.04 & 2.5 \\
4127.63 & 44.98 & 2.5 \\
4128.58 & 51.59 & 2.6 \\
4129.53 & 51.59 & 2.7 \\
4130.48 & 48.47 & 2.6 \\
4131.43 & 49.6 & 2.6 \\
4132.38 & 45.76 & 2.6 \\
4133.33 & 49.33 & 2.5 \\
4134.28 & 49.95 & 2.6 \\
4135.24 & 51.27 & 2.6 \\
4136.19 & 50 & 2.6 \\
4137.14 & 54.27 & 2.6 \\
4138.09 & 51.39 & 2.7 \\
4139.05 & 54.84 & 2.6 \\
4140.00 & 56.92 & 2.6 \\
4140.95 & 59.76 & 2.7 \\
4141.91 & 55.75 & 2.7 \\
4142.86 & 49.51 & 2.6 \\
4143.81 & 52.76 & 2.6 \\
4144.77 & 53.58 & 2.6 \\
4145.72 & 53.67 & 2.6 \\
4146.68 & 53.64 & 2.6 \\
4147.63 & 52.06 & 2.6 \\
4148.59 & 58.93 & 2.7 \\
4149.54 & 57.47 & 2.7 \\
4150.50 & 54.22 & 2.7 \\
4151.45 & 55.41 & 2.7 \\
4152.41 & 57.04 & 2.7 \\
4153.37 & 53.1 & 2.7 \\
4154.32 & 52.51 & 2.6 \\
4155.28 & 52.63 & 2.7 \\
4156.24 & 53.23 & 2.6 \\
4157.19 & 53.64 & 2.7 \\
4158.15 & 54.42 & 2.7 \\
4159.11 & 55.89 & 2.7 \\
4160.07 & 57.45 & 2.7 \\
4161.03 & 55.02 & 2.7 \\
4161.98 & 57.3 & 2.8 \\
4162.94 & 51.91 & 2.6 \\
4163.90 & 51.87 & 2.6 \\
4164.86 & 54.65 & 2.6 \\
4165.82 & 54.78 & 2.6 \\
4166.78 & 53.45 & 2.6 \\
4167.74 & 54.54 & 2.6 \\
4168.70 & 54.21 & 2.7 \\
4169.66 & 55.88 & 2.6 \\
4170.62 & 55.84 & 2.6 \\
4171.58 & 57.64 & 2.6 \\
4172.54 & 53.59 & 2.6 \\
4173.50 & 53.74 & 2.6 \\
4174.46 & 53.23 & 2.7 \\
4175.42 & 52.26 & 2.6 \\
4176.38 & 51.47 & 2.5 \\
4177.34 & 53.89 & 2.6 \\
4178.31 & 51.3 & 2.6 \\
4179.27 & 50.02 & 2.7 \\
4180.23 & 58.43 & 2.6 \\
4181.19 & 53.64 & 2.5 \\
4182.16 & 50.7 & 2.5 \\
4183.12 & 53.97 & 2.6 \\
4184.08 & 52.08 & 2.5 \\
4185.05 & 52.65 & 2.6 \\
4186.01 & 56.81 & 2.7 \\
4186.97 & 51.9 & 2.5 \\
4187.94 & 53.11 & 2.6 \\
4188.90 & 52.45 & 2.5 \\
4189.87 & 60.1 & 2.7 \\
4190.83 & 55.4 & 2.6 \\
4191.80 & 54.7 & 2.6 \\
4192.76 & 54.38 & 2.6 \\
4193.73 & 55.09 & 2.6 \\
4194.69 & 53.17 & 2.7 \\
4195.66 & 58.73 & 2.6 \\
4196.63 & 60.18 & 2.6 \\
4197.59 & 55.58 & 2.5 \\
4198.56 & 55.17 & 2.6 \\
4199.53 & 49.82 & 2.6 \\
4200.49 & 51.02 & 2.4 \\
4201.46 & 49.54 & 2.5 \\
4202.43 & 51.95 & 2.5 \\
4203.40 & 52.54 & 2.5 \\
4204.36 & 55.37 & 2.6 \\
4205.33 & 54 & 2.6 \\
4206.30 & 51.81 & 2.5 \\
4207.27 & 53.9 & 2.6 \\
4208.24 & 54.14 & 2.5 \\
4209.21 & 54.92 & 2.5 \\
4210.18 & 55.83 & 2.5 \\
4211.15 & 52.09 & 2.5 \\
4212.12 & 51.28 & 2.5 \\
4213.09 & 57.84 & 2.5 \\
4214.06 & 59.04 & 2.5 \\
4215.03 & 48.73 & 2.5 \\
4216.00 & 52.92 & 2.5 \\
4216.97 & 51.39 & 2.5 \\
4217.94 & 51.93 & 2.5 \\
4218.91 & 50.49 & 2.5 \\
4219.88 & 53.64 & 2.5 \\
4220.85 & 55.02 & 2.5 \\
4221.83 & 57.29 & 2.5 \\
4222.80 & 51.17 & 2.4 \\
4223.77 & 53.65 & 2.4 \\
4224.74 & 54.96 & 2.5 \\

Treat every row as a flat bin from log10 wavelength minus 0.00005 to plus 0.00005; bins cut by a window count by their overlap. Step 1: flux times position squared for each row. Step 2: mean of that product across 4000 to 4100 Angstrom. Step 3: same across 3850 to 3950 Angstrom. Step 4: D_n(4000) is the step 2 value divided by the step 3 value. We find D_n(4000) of 1.2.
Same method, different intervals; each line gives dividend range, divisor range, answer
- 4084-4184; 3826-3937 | 1.26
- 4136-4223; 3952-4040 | 1.25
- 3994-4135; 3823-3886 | 1.35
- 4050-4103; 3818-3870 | 1.28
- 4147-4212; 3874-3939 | 1.47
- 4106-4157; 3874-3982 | 1.30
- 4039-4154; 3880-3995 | 1.21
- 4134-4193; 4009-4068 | 1.02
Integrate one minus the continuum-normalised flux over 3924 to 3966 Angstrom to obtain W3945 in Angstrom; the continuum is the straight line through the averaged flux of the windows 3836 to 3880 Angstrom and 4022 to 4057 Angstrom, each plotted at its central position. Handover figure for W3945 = 3.9 Angstrom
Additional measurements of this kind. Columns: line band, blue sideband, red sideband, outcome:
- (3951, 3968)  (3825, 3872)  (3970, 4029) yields 4.15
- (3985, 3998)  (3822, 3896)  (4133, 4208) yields -2.29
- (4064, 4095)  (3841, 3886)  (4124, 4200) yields 3.07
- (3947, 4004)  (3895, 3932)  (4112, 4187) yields 9.24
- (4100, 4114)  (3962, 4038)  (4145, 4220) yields 6.86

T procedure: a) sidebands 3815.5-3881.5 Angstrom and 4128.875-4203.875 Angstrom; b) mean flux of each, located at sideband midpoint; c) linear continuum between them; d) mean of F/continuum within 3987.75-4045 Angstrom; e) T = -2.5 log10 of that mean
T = -0.18 mag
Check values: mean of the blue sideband 40.7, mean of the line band 56.3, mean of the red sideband 53.7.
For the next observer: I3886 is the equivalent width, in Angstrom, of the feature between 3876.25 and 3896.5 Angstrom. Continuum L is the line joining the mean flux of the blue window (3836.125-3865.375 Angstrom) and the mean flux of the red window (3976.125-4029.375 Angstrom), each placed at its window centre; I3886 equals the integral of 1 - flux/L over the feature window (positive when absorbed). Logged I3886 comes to 6.7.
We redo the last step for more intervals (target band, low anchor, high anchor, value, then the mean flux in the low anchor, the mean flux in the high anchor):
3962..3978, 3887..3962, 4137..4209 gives 7.6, 44.4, 54.2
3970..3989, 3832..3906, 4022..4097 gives 4.1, 37.9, 51.2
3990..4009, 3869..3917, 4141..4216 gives -4.4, 39.8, 54.1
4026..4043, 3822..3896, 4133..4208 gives -3.8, 37.4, 54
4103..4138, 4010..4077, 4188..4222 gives 8.8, 55.6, 54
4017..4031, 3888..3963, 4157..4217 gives -2.7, 44.6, 54.1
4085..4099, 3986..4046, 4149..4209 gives 5.2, 56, 54.1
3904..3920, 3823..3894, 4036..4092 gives -3.7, 37.5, 51.4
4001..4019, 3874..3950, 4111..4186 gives -3.9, 43.7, 51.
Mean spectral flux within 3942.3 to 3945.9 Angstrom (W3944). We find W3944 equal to 52.4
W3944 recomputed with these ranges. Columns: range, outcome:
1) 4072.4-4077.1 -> 49.8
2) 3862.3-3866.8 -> 51.8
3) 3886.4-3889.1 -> 18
